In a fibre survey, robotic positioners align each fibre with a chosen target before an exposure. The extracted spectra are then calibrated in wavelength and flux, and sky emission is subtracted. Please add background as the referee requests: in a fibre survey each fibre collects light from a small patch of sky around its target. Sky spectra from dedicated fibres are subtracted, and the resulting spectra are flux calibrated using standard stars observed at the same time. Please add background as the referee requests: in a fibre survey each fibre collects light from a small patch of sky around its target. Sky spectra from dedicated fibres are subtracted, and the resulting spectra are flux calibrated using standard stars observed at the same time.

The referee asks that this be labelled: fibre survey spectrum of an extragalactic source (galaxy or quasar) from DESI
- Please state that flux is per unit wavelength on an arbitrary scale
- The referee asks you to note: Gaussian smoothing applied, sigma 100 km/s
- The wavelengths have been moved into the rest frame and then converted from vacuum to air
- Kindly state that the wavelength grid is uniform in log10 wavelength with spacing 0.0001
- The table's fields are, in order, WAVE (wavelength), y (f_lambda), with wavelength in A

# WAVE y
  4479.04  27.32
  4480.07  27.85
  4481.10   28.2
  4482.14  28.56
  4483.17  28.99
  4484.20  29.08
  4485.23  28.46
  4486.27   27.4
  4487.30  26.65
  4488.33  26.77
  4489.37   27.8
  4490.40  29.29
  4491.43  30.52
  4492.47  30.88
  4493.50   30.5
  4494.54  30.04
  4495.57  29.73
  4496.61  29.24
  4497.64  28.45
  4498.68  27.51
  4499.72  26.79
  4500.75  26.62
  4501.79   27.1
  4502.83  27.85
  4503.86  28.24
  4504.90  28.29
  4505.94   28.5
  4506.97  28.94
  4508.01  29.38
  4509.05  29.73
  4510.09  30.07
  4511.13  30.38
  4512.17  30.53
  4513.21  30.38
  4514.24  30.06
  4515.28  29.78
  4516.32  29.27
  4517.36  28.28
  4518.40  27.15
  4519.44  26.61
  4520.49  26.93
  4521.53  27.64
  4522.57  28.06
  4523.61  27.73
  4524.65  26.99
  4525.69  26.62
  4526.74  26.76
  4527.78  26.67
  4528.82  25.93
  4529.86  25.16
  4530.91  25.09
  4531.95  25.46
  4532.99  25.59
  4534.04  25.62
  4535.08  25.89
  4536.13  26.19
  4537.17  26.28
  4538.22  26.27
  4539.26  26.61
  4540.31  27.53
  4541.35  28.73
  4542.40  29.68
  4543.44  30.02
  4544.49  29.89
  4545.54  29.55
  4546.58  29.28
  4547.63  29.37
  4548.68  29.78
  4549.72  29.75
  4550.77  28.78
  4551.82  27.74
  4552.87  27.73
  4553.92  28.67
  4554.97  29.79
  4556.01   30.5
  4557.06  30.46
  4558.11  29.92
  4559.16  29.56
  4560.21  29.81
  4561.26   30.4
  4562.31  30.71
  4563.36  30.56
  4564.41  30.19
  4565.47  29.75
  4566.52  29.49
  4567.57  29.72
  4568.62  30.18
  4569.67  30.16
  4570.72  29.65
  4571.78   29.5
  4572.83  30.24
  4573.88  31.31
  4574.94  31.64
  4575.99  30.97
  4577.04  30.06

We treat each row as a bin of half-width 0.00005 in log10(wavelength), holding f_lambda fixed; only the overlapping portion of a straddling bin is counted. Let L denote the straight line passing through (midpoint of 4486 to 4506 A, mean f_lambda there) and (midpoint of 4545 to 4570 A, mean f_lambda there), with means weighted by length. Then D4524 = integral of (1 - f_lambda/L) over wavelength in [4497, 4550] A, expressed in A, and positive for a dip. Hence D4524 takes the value 1.9 A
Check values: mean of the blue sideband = 28.4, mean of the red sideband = 29.7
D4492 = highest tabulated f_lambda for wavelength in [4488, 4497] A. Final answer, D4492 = 30.88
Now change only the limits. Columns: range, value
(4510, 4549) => 30.53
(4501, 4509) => 29.38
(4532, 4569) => 30.71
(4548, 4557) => 30.5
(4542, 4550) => 30.02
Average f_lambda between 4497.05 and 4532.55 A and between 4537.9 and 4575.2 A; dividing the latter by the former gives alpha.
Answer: 1.1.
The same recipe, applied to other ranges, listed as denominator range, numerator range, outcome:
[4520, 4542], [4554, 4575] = 1.13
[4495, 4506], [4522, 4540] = 0.94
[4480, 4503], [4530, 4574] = 1.01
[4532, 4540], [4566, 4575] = 1.16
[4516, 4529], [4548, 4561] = 1.08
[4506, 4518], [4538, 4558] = 0.98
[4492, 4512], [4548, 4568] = 1.03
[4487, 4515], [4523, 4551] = 0.95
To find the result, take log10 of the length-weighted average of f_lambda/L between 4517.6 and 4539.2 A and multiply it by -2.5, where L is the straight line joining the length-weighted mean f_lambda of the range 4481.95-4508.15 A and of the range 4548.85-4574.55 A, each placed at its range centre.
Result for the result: 0.11 mag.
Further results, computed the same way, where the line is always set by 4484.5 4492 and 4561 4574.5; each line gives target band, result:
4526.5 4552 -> 0.073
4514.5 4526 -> 0.044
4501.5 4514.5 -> -0.021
